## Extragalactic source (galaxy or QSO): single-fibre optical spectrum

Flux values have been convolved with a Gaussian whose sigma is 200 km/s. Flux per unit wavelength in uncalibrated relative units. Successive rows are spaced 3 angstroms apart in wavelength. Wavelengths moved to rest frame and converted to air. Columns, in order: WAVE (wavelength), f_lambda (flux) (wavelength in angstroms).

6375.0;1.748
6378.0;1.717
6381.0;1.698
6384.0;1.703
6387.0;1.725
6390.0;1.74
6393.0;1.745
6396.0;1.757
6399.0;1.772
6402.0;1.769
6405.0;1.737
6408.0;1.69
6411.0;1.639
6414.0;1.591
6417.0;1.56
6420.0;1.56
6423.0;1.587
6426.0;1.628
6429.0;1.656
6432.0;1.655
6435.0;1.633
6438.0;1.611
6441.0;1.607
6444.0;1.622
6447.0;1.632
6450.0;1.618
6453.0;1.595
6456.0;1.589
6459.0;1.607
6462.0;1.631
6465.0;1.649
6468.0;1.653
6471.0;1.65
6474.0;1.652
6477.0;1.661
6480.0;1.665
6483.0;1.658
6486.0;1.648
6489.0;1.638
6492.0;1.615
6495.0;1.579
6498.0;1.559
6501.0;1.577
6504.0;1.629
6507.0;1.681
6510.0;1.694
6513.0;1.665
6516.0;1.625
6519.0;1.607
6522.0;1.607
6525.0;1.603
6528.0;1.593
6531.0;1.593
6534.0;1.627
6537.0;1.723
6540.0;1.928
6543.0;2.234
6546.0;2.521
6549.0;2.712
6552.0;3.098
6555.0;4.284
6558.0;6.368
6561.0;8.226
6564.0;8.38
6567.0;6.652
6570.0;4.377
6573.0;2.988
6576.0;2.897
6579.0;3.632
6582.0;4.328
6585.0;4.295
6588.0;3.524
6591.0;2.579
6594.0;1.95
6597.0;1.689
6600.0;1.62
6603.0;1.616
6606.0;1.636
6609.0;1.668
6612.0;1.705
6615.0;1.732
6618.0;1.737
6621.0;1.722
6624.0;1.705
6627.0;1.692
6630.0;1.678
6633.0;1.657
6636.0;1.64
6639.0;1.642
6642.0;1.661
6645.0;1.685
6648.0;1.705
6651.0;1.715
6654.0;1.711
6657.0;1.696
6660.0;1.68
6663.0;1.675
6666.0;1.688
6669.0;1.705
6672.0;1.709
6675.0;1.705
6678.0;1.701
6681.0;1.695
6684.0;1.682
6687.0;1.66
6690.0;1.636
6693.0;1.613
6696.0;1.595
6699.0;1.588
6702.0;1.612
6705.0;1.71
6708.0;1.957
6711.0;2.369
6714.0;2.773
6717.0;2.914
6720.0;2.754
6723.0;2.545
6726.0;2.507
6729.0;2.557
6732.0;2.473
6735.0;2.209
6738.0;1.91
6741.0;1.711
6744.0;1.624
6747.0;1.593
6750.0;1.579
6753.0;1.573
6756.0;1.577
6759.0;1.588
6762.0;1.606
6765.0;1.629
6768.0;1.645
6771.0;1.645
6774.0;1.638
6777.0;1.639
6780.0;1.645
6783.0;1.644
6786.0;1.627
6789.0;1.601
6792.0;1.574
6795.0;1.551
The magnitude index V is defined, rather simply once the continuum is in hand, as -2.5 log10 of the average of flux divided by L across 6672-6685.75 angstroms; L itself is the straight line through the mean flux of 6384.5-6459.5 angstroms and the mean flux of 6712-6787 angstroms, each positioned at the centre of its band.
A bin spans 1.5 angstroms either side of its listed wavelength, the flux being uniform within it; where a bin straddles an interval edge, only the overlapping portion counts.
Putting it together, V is 0.11 mag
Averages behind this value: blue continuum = 1.65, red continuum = 1.95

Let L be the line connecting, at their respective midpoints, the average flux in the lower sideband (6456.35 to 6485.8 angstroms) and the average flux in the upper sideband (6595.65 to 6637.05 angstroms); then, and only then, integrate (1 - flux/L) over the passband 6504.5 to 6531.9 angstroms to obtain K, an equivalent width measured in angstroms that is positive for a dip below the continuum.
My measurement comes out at 0.4 angstroms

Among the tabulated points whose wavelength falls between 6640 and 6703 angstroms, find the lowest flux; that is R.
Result 1.588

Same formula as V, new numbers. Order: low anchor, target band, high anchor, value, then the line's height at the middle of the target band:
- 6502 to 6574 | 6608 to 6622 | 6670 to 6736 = 0.443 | 2.58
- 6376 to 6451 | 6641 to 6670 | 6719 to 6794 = 0.058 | 1.79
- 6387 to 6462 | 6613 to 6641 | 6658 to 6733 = 0.124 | 1.89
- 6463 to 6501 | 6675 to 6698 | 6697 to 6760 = 0.195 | 1.98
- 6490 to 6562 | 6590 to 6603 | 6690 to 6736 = 0.204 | 2.29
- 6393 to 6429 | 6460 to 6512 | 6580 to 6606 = 0.255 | 2.07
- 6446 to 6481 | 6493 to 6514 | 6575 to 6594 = 0.342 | 2.23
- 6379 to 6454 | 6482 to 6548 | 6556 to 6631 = 0.424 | 2.54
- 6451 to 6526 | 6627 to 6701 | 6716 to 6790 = 0.082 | 1.8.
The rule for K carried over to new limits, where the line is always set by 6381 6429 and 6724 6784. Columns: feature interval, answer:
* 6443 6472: 1.3 angstroms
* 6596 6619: 1.0 angstroms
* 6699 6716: -2.6 angstroms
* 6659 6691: 1.7 angstroms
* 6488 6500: 0.8 angstroms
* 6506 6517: 0.3 angstroms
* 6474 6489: 0.5 angstroms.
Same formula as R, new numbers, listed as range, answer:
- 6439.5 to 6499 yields 1.559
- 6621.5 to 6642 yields 1.64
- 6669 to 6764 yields 1.573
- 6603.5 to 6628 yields 1.636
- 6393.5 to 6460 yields 1.56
